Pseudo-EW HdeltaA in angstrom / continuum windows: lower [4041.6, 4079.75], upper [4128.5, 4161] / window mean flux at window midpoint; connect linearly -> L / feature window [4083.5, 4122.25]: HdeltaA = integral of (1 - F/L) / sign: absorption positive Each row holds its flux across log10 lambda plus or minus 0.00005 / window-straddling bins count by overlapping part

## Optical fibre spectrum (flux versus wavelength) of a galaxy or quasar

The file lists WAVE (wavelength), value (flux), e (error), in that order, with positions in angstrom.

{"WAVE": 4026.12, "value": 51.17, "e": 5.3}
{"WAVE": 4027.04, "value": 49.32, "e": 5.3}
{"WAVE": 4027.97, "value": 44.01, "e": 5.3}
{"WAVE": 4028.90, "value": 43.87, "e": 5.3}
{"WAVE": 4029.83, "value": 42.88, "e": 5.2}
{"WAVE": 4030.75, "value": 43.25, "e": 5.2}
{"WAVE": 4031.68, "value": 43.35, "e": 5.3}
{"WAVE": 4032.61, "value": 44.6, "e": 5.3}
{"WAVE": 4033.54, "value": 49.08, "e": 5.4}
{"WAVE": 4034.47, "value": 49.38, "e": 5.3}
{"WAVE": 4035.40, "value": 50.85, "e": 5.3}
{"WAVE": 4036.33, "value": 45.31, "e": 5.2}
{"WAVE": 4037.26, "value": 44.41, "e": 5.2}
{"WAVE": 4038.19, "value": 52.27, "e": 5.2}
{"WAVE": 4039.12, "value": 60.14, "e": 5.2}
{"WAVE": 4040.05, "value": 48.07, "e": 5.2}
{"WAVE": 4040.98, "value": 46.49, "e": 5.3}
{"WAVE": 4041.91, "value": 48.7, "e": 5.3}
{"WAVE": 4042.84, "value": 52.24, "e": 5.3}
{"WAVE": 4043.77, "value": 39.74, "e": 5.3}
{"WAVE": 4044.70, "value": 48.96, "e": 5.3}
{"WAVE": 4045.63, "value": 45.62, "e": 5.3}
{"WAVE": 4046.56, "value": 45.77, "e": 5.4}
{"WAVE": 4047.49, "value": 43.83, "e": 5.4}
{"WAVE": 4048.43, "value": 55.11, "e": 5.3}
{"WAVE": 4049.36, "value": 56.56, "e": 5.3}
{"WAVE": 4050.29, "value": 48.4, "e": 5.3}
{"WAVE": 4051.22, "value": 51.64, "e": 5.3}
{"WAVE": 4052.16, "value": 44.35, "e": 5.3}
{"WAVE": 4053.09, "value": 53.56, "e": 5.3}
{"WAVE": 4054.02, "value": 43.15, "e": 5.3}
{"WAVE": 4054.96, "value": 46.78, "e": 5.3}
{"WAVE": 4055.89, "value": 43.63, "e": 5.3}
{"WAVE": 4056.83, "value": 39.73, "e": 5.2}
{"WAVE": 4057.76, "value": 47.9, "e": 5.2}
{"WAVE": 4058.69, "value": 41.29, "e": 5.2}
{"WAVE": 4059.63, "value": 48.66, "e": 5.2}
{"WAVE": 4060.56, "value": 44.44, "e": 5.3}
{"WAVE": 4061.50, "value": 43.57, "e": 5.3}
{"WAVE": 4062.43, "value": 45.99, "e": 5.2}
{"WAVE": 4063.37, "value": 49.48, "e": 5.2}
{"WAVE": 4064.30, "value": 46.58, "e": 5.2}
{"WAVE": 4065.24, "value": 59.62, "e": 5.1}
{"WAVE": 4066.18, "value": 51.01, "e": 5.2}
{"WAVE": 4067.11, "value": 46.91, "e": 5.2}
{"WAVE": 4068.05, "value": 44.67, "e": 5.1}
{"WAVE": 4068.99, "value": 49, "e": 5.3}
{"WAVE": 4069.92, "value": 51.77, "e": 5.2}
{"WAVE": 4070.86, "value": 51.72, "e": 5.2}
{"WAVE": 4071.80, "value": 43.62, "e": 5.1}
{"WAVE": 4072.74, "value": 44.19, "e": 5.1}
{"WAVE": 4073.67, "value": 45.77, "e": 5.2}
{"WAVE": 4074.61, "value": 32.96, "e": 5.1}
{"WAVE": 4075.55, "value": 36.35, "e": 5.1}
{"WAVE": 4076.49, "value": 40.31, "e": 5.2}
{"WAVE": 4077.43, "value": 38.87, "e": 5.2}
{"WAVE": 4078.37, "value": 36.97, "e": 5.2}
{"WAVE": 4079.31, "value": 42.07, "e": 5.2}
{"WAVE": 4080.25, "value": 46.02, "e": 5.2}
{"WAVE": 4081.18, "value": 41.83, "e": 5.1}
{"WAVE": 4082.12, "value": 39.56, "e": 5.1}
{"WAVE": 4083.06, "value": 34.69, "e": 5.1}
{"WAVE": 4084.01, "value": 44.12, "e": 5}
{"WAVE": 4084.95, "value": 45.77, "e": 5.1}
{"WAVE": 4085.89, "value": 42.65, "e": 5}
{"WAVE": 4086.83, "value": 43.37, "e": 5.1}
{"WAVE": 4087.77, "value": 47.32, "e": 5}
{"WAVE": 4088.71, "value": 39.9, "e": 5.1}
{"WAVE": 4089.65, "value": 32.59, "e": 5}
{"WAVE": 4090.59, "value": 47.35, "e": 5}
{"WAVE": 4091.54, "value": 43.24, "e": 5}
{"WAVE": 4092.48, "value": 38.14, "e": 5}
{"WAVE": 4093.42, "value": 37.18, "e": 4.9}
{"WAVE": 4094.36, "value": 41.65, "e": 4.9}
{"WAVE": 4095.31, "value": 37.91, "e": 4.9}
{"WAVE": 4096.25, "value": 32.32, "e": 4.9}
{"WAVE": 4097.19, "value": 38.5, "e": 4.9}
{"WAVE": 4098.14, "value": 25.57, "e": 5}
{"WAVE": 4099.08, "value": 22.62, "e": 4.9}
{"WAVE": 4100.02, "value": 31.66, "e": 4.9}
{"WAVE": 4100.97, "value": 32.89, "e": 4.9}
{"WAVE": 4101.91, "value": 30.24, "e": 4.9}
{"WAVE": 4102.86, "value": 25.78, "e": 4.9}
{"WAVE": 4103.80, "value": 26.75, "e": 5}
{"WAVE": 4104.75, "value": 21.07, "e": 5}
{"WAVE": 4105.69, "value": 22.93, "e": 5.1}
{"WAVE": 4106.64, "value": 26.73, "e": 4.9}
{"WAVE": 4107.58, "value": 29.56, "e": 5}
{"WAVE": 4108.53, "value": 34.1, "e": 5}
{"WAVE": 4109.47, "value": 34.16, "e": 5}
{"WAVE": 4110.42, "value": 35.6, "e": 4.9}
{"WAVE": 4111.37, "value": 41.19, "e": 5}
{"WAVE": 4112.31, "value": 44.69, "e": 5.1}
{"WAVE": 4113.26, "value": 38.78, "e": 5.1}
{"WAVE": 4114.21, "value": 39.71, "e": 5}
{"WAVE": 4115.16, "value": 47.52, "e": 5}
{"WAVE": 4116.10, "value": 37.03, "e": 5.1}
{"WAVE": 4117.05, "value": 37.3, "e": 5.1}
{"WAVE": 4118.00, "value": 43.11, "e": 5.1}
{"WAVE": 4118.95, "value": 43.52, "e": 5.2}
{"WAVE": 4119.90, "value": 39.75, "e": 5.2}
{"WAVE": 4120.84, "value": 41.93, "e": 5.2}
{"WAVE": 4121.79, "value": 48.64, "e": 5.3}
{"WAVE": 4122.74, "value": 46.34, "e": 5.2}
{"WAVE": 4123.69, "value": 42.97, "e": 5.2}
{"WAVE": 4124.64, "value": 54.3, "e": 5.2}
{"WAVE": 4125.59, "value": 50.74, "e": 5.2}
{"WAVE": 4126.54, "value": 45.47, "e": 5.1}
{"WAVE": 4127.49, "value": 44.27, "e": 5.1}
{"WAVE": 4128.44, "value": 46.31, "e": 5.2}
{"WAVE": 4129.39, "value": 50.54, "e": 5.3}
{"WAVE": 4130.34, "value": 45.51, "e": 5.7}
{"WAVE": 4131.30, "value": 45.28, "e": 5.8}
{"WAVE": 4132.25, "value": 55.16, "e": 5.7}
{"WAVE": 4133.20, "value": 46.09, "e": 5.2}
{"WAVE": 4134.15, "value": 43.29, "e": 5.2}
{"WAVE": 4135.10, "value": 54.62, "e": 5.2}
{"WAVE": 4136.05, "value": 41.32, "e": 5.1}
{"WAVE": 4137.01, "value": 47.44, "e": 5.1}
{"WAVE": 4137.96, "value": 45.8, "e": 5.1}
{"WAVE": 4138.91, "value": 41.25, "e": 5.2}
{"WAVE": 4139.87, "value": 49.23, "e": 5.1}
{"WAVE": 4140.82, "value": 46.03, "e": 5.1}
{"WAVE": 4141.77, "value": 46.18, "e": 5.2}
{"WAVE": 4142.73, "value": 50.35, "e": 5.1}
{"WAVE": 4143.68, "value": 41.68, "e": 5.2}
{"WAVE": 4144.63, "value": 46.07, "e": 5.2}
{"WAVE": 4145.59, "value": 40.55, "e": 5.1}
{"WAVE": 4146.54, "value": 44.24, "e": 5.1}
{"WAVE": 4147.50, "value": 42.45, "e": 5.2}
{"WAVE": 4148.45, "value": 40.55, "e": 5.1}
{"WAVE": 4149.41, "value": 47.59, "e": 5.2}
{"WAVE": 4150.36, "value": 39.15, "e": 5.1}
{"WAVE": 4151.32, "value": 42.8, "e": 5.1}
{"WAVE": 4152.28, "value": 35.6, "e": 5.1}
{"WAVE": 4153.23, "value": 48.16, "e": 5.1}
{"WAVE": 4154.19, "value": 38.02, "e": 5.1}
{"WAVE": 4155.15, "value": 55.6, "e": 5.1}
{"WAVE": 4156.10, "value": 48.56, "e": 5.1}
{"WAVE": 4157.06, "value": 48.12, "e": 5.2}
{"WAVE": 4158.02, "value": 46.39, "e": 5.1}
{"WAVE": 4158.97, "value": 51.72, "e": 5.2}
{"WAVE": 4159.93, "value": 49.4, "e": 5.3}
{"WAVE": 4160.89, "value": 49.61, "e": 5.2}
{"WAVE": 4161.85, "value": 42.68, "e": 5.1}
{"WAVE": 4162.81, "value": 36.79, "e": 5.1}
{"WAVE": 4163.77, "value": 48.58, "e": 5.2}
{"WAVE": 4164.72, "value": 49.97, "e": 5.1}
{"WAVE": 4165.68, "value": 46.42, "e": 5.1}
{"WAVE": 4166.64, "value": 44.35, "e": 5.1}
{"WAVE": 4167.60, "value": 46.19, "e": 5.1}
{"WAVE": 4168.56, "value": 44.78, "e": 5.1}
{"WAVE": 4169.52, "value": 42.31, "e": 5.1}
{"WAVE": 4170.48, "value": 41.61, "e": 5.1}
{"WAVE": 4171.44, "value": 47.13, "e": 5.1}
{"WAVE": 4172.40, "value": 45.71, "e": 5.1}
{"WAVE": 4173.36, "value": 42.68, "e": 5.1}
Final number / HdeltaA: 7.7 angstrom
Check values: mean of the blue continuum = 46.1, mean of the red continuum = 46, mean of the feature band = 36.9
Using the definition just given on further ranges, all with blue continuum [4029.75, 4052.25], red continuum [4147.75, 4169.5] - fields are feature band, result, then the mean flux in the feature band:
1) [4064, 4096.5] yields 3.05 angstrom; 42.8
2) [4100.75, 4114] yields 4.18 angstrom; 31.9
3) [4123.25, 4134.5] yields -0.35 angstrom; 47.5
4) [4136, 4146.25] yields 0.13 angstrom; 45.2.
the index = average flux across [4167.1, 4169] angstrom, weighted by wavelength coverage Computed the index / 45.5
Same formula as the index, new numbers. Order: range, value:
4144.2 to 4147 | 43.6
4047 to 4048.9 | 49.3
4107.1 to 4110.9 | 33.3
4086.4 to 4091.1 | 42.1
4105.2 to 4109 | 28.3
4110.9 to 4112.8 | 43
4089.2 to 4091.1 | 40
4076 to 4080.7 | 40.8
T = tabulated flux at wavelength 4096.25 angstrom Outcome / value 32.32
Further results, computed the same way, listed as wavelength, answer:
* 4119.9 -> 39.75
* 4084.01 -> 44.12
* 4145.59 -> 40.55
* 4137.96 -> 45.8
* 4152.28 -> 35.6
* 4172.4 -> 45.71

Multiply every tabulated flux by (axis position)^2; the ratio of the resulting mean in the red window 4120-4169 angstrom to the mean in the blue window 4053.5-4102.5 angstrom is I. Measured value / 1.1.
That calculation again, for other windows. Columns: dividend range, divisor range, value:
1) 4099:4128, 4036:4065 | 0.82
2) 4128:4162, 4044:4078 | 1.03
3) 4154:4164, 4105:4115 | 1.38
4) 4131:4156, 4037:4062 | 0.99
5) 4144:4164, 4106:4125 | 1.14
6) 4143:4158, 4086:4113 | 1.31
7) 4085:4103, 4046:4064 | 0.80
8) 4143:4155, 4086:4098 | 1.11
